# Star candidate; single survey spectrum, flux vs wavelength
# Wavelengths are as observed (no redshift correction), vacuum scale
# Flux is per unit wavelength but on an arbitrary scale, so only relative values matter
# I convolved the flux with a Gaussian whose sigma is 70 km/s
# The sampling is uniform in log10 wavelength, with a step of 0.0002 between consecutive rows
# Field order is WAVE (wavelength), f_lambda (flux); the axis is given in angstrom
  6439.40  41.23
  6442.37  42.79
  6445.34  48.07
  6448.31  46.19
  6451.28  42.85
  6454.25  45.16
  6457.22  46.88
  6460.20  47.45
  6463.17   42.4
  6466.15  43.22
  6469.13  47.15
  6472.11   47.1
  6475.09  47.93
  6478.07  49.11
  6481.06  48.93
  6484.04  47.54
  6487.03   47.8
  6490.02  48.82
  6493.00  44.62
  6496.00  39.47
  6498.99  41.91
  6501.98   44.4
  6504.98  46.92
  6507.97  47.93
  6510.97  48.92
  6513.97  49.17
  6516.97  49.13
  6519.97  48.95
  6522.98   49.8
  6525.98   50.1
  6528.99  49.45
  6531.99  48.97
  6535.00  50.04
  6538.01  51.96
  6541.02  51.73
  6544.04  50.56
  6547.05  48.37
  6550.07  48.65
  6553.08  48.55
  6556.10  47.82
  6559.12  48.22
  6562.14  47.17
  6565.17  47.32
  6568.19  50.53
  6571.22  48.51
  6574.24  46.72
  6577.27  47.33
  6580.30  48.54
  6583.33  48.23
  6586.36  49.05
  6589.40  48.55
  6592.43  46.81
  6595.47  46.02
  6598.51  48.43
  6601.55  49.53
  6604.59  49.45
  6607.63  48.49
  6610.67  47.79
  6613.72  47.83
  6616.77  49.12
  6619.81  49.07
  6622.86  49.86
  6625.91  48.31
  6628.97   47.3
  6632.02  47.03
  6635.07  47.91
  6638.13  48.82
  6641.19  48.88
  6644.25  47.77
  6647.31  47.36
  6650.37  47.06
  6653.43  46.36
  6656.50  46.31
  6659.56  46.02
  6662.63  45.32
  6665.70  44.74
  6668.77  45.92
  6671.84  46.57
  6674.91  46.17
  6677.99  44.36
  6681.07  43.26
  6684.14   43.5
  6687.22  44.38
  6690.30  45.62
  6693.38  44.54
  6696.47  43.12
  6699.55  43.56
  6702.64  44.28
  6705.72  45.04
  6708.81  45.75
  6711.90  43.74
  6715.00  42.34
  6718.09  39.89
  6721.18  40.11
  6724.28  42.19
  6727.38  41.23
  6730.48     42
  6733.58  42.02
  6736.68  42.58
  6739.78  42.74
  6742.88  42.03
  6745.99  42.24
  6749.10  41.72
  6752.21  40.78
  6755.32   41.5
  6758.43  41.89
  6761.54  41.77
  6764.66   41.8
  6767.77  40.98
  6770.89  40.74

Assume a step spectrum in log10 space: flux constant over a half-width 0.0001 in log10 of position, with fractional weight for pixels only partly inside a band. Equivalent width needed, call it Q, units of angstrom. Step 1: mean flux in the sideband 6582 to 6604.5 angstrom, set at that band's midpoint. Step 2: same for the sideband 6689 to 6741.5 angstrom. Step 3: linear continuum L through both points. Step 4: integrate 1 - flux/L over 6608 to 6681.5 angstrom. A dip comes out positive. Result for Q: -1.8 angstrom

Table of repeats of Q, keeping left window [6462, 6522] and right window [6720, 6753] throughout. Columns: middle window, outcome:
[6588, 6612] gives -1.96 angstrom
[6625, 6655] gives -2.71 angstrom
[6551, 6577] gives -1.65 angstrom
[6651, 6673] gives -1.34 angstrom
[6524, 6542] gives -1.77 angstrom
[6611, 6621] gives -0.99 angstrom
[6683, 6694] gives -0.46 angstrom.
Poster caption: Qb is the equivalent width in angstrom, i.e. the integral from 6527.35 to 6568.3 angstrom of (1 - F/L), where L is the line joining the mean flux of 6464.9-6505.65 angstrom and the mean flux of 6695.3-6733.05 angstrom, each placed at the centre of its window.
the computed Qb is -3.7 angstrom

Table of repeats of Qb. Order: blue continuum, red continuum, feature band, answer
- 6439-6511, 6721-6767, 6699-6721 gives -0.5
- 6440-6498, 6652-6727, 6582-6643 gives -4.8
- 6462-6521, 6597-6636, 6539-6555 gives -0.7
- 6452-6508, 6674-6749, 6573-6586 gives -0.9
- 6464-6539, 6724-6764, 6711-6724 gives 0.3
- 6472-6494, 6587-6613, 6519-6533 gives -0.4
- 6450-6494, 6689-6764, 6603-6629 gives -2.6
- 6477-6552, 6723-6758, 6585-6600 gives -0.6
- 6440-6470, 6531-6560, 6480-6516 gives 0.6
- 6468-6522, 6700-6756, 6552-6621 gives -4.6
